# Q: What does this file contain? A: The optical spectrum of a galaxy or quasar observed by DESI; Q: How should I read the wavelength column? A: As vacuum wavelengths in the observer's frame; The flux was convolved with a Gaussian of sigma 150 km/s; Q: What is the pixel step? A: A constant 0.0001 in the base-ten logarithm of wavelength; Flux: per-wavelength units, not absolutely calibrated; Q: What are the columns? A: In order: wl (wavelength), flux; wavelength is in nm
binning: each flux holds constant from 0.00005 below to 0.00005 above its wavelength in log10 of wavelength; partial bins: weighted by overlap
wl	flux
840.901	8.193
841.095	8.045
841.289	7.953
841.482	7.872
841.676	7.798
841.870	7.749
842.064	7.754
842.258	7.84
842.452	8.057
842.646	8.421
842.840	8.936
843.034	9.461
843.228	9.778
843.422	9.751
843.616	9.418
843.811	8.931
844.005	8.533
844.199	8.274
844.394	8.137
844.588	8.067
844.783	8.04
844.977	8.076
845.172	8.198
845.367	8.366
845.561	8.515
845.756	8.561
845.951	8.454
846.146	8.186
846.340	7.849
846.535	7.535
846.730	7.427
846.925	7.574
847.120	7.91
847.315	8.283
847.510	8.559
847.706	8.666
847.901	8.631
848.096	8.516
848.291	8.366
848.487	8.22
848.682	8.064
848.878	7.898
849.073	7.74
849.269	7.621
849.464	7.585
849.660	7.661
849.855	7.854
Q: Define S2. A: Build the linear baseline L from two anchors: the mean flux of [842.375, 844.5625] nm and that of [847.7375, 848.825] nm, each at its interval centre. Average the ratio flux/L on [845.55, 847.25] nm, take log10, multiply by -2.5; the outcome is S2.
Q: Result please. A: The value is 0.08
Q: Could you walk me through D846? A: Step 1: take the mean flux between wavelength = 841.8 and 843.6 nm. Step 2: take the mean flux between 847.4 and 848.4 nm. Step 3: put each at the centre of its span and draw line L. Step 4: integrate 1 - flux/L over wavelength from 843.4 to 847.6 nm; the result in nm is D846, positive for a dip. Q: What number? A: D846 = 0.16 nm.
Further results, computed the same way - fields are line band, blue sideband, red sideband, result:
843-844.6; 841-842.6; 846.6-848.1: -0.19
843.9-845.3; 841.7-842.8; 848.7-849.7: -0.05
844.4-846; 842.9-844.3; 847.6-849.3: 0.10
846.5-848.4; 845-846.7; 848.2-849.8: -0.03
